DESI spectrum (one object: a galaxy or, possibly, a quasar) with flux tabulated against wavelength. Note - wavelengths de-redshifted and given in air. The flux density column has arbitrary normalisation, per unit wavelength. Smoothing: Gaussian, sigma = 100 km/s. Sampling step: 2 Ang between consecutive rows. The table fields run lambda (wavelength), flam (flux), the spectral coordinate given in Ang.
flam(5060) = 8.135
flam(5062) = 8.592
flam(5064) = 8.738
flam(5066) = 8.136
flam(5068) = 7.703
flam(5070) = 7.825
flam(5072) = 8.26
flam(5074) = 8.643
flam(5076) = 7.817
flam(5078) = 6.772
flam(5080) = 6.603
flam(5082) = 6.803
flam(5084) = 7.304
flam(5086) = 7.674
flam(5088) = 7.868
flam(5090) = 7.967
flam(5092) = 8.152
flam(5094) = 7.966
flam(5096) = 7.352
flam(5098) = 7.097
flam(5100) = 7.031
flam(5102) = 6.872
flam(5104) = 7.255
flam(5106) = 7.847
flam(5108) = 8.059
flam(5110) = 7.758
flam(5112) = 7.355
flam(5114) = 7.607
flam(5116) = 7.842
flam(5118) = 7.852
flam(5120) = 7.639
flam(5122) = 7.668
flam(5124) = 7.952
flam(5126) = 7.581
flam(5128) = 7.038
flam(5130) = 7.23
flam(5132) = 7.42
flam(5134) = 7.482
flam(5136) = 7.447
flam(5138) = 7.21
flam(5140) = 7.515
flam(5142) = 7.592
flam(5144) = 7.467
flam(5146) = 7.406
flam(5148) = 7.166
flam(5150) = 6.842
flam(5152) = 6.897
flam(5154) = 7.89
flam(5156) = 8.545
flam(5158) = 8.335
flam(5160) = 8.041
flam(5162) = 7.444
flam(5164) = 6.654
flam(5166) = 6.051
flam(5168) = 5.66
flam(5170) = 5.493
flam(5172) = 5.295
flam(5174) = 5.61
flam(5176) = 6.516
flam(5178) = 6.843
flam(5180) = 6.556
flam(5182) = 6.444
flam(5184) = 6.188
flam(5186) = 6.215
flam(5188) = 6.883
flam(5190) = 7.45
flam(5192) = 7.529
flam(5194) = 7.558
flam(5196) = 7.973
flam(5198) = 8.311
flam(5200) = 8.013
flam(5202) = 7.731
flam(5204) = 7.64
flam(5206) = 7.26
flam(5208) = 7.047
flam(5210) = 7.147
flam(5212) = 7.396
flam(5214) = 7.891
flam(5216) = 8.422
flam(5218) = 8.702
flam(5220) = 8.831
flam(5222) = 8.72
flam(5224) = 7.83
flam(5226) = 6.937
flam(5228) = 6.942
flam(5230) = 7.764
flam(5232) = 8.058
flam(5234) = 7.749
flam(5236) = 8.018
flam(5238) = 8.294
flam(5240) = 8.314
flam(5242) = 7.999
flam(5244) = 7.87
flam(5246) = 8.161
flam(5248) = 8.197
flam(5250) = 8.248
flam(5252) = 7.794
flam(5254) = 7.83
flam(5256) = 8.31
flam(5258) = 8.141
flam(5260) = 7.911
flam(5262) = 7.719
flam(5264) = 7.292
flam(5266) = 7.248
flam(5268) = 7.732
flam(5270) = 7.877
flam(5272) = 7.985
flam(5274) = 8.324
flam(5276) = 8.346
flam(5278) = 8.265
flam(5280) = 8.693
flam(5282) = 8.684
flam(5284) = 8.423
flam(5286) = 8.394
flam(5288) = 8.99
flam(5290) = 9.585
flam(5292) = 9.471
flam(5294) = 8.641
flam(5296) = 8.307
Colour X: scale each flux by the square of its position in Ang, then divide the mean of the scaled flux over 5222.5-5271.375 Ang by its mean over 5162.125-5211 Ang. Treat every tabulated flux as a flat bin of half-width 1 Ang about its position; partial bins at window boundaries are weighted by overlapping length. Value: 1.17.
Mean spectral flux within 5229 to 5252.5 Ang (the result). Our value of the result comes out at 8.04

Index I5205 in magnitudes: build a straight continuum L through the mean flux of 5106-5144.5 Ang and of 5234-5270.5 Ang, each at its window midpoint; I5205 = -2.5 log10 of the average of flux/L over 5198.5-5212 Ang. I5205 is 0.043 mag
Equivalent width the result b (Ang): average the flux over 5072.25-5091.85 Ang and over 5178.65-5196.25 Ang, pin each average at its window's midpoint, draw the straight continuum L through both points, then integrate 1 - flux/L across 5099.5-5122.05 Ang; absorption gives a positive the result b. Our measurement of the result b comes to -0.6 Ang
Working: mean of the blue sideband 7.55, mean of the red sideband 6.93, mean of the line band 7.57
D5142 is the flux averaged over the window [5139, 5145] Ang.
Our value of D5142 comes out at 7.52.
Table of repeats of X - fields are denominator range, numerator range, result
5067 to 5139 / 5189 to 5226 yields 1.08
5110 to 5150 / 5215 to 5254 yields 1.12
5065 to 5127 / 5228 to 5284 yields 1.12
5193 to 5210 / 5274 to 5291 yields 1.17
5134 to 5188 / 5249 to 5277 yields 1.19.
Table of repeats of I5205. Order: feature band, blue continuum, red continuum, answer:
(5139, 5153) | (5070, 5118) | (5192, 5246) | 0.061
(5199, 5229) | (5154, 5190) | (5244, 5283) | -0.066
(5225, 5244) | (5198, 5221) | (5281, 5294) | 0.054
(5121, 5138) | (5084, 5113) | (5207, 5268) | 0.027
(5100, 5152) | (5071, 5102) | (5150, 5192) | -0.043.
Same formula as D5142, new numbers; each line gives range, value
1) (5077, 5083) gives 6.73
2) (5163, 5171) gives 5.96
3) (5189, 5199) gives 7.76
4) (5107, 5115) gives 7.69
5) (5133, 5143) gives 7.45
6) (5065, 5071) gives 7.89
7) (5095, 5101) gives 7.16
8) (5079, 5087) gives 7.1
